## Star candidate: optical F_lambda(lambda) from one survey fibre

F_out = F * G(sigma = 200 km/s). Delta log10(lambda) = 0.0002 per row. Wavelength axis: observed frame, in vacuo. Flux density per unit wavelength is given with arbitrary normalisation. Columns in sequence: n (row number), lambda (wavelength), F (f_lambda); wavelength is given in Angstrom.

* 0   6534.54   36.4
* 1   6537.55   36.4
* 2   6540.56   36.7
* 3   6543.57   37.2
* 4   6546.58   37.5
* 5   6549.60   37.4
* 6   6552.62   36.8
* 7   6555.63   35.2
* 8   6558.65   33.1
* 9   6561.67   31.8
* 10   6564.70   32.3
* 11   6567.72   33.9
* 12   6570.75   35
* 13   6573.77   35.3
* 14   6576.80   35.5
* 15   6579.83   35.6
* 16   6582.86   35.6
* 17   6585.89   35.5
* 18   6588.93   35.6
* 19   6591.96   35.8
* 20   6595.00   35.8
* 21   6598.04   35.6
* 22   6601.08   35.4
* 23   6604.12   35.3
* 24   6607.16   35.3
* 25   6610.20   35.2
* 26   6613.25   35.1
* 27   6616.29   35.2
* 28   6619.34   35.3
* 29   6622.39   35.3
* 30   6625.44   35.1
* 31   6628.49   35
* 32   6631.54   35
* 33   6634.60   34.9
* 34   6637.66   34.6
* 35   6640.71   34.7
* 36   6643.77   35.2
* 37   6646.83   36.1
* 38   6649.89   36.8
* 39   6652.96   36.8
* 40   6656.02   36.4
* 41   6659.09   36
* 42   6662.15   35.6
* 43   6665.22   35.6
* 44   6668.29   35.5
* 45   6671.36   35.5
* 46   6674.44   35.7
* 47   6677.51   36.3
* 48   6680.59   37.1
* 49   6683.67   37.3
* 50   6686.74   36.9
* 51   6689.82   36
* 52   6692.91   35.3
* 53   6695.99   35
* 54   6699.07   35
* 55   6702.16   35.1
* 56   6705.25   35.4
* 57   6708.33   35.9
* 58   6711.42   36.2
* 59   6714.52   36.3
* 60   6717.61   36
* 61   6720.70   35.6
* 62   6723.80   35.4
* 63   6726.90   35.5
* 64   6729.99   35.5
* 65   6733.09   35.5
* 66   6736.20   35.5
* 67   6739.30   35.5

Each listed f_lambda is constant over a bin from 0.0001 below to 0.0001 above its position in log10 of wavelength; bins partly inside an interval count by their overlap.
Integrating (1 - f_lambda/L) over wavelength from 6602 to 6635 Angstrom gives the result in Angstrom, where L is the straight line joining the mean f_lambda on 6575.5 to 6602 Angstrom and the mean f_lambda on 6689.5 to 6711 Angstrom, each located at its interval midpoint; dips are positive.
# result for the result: 0.3 Angstrom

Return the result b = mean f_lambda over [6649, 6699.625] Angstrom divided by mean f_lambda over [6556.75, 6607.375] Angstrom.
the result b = 1.04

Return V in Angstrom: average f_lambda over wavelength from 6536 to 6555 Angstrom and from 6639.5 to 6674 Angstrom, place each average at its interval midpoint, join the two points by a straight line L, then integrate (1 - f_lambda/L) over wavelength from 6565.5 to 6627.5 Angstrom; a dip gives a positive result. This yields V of 2.0 Angstrom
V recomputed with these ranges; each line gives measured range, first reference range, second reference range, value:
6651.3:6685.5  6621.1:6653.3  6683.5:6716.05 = -0.6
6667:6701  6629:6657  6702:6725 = -0.3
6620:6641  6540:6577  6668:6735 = 0.3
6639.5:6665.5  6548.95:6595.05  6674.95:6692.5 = 0.1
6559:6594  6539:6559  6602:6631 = 1.2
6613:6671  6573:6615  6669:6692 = 0.7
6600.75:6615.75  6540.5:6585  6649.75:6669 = 0.2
